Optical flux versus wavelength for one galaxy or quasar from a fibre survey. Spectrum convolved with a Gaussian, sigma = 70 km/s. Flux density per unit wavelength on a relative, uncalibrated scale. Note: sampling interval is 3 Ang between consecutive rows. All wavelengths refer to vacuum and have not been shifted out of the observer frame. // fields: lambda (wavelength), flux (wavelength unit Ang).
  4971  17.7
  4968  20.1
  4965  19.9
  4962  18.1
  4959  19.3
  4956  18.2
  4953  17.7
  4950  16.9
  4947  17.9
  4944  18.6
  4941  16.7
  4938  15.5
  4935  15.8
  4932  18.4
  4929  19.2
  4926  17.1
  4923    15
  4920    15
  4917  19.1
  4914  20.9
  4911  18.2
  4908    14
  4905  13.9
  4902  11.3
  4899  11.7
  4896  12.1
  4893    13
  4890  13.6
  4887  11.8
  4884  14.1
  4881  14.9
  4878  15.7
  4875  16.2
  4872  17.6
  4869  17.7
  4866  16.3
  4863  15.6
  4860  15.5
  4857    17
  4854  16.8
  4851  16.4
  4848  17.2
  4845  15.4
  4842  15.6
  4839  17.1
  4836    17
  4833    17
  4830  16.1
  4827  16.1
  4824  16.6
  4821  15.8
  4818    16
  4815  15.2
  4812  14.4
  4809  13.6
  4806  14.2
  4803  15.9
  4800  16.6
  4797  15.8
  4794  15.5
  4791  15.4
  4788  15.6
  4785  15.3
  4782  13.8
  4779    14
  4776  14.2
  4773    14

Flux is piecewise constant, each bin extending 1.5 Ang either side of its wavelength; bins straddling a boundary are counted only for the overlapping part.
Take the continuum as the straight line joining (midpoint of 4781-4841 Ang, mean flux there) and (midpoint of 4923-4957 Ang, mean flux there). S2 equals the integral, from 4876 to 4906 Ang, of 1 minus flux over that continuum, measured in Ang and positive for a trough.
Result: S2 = 6.2 Ang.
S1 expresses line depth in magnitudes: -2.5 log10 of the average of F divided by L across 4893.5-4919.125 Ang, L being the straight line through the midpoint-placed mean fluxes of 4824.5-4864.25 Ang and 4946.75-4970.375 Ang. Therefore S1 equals 0.17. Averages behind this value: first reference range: 16.4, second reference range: 18.5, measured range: 15.1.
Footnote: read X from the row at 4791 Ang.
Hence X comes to 15.4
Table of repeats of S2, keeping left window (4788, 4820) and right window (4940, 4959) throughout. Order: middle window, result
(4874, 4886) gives 1.1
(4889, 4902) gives 3.4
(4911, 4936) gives -0.4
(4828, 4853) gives -0.9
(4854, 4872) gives -0.3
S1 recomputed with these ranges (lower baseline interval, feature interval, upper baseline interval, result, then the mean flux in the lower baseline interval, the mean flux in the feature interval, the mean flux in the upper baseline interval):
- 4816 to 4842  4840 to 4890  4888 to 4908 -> -0.10 mag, 16.4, 15.8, 12.7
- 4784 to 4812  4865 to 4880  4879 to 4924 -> -0.13 mag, 15.3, 16.7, 14.6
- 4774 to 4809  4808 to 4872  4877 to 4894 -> -0.13 mag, 15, 16.2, 13.8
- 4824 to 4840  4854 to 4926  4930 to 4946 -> 0.11 mag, 16.6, 15.3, 17.1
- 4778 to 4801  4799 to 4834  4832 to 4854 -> 0.02 mag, 15.2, 15.6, 16.5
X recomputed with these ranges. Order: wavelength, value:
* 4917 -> 19.1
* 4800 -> 16.6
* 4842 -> 15.6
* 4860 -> 15.5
